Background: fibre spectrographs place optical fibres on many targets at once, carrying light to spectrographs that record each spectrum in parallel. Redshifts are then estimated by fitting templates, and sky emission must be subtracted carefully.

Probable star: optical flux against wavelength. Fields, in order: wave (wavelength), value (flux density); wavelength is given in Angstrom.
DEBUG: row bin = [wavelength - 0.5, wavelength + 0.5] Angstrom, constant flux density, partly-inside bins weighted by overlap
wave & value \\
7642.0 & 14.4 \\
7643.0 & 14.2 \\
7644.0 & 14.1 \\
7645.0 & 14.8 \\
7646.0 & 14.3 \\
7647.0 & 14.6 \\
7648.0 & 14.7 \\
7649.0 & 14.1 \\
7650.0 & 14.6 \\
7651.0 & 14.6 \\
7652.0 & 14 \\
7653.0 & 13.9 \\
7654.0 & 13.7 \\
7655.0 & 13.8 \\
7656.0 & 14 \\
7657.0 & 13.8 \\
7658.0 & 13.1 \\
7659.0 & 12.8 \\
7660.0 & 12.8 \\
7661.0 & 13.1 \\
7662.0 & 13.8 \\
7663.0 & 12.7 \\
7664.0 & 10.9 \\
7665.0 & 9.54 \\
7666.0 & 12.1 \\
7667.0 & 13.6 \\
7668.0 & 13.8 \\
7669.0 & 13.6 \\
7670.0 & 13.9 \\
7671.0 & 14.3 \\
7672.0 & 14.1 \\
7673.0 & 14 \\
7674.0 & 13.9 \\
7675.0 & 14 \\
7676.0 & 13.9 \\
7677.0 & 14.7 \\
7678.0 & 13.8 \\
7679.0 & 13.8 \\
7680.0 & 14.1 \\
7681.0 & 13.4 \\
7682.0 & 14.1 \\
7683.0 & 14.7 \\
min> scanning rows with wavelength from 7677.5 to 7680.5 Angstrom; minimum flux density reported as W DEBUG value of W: 13.8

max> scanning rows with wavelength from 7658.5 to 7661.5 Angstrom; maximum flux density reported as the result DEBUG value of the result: 13.1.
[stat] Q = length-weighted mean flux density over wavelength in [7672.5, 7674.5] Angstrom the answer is 13.9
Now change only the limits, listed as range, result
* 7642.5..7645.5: 14.4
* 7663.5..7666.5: 10.8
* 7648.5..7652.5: 14.3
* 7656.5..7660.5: 13.1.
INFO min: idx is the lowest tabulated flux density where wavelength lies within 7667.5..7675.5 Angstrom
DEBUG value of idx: 13.6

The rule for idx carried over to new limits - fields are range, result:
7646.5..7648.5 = 14.6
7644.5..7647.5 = 14.3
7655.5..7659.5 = 12.8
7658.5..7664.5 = 10.9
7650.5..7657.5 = 13.7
